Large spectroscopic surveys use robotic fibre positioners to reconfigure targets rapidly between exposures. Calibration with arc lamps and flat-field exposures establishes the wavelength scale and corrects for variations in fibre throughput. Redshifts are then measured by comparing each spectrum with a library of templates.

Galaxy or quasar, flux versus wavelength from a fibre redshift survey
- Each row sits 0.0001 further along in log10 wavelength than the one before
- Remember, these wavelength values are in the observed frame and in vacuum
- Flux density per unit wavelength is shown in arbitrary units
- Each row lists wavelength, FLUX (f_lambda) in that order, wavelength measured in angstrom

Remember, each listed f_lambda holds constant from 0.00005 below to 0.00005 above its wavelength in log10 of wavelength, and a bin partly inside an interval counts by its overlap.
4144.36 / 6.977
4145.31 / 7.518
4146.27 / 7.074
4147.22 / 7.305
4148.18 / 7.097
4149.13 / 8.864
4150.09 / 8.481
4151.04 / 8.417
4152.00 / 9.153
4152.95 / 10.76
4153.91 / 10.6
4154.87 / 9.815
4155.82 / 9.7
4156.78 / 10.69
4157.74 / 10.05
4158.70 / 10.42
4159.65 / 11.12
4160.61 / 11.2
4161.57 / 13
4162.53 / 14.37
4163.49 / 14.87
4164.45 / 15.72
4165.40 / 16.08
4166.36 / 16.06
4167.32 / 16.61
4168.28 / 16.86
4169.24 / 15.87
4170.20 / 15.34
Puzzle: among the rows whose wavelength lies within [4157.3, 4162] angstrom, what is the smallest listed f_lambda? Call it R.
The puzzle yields 10.05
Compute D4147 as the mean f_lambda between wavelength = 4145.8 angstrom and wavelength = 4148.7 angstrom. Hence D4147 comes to 7.2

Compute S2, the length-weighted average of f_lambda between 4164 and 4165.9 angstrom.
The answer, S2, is 16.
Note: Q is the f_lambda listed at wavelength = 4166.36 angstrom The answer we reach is 16.06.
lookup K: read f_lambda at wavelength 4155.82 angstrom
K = 9.7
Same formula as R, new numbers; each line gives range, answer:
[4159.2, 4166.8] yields 11.12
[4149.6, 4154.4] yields 8.417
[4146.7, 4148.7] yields 7.097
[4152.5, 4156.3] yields 9.7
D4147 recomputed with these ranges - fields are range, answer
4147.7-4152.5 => 8.43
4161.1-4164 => 14.1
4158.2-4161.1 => 10.9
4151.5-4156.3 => 10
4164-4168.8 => 16.3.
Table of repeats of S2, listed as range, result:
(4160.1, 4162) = 12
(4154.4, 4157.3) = 10.1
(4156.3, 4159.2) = 10.4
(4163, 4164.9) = 15.3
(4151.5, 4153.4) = 9.94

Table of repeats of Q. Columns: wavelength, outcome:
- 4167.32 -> 16.61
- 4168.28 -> 16.86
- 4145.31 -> 7.518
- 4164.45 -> 15.72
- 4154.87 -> 9.815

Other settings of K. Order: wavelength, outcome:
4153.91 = 10.6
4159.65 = 11.12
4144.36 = 6.977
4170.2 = 15.34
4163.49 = 14.87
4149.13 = 8.864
